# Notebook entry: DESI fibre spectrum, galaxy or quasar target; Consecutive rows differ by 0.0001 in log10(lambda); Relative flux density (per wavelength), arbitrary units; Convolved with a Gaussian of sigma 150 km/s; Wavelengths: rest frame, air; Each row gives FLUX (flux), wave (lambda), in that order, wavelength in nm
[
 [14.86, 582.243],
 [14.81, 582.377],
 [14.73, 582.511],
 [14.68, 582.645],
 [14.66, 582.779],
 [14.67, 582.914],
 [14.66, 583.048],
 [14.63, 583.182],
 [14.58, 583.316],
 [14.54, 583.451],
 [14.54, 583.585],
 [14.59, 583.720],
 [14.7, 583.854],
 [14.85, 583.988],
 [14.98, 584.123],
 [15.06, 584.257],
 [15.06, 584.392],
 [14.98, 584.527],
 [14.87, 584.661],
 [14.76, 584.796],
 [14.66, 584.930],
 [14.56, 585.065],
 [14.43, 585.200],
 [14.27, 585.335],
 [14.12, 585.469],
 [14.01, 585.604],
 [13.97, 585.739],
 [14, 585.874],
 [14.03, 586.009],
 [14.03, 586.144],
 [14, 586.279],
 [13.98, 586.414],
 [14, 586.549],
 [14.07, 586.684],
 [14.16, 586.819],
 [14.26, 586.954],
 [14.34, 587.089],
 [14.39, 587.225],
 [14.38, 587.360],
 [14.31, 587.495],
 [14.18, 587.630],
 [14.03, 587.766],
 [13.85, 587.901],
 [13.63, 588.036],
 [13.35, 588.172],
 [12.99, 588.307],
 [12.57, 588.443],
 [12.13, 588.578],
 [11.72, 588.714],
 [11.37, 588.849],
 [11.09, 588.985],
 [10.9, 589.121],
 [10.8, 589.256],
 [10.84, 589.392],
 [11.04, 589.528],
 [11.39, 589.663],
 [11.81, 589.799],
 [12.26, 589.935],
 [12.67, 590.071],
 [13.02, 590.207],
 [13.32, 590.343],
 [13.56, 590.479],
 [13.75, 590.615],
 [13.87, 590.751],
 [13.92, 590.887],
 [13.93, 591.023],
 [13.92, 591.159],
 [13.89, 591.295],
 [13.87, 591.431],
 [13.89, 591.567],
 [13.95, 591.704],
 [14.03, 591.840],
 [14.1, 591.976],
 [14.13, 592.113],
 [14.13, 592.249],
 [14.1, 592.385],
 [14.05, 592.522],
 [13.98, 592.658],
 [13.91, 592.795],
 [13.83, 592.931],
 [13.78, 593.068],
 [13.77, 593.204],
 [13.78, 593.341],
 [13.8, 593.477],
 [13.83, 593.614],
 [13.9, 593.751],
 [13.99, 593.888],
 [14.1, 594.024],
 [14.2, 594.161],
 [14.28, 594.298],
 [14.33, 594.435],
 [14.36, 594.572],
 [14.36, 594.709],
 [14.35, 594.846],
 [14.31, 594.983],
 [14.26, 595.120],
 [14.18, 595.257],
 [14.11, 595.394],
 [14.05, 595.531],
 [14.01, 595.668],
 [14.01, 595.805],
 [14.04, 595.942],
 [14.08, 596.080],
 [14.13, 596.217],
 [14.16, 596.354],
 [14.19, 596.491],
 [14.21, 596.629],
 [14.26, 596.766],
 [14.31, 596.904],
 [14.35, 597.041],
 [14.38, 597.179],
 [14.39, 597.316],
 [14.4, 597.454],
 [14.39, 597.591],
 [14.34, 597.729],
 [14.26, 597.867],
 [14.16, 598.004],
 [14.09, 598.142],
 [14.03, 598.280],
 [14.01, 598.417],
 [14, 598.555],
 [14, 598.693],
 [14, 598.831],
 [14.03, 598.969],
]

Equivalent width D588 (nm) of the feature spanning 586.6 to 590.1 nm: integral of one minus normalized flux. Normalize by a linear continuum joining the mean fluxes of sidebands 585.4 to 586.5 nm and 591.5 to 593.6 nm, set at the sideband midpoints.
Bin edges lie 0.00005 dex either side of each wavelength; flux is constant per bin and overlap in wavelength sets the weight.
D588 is 0.30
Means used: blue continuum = 14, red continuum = 13.9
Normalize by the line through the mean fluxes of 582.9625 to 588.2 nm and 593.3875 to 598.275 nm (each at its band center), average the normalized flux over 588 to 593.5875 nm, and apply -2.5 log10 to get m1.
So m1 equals 0.093 mag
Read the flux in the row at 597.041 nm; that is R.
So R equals 14.35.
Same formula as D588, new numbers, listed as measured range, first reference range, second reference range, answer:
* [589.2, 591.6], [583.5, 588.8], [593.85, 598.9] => 0.22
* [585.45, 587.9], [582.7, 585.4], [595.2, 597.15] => 0.08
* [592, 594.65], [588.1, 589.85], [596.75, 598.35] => -0.21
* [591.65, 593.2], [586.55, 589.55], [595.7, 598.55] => -0.05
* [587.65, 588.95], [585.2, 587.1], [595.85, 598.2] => 0.12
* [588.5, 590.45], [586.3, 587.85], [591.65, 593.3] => 0.32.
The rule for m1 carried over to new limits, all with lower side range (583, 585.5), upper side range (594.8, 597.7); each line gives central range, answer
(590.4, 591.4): 0.05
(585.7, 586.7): 0.05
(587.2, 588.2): 0.04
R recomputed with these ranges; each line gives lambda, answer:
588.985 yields 11.09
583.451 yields 14.54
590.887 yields 13.92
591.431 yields 13.87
